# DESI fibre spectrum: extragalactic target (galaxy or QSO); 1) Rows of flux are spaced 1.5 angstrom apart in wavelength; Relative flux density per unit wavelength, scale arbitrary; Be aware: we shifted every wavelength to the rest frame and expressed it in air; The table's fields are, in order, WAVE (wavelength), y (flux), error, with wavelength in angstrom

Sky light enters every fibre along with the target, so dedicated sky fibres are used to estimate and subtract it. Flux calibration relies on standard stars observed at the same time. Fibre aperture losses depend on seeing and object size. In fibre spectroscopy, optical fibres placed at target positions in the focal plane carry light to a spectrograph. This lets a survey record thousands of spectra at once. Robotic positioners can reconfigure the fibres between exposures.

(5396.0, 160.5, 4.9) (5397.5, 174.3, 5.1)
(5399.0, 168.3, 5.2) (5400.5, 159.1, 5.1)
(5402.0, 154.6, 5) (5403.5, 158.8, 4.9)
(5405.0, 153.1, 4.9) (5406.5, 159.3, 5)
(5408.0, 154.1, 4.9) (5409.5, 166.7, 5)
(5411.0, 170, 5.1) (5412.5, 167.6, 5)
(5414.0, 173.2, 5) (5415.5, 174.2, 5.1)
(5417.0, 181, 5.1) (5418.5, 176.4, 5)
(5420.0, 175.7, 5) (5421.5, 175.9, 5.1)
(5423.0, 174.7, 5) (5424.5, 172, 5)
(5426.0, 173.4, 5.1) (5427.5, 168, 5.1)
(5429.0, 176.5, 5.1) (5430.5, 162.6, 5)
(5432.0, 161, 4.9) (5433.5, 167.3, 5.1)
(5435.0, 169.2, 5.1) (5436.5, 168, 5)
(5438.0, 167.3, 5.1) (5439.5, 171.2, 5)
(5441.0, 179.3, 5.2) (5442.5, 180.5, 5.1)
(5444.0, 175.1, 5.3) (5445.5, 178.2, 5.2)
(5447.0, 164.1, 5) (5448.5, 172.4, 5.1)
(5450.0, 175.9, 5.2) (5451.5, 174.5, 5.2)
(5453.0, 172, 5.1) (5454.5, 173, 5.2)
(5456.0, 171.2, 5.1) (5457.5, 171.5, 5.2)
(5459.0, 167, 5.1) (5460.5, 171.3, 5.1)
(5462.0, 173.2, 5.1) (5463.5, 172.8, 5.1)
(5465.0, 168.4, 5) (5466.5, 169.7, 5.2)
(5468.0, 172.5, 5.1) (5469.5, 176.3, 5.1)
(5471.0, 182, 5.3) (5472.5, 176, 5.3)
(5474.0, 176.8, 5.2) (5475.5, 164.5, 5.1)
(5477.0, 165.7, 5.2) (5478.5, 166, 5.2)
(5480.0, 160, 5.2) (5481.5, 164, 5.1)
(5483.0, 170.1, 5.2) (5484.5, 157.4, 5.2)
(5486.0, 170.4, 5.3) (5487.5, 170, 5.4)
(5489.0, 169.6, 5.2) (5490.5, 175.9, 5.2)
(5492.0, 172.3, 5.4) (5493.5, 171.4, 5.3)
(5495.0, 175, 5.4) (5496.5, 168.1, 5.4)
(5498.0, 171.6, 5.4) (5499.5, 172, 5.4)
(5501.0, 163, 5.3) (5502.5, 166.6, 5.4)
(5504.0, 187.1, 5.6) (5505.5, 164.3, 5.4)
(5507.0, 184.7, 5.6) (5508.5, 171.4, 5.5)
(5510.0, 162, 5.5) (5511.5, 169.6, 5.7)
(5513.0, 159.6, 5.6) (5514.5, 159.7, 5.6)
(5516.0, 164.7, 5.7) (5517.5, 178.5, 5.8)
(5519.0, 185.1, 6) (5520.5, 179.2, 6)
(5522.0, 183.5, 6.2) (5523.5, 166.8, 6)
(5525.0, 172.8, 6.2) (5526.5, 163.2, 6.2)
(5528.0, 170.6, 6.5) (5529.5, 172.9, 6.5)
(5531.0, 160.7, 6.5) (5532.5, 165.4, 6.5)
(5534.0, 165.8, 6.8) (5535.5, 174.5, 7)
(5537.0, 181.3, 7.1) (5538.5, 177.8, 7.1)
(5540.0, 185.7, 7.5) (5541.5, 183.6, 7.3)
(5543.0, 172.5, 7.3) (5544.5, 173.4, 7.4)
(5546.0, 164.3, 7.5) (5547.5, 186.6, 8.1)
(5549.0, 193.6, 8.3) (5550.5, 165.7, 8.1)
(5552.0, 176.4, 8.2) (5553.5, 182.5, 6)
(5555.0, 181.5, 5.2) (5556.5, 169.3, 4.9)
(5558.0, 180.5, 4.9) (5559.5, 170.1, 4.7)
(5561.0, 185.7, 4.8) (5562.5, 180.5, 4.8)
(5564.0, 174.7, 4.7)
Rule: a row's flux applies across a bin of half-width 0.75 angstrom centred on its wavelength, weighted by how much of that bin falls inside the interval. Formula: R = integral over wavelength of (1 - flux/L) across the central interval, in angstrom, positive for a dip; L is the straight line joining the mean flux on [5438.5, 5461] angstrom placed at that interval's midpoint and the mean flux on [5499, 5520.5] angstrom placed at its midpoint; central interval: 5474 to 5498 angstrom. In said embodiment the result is 0.5 angstrom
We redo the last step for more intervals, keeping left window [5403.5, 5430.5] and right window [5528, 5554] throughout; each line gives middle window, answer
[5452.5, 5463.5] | 0.0 angstrom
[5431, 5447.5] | 0.0 angstrom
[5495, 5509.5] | 0.1 angstrom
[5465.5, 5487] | 0.4 angstrom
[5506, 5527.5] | 0.3 angstrom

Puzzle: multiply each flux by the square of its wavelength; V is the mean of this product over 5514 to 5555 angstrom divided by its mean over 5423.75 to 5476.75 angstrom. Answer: 1.0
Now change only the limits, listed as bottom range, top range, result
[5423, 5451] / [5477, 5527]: 1.02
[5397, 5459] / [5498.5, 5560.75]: 1.06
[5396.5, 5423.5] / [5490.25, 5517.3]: 1.05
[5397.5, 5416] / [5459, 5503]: 1.07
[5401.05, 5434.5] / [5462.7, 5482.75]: 1.03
